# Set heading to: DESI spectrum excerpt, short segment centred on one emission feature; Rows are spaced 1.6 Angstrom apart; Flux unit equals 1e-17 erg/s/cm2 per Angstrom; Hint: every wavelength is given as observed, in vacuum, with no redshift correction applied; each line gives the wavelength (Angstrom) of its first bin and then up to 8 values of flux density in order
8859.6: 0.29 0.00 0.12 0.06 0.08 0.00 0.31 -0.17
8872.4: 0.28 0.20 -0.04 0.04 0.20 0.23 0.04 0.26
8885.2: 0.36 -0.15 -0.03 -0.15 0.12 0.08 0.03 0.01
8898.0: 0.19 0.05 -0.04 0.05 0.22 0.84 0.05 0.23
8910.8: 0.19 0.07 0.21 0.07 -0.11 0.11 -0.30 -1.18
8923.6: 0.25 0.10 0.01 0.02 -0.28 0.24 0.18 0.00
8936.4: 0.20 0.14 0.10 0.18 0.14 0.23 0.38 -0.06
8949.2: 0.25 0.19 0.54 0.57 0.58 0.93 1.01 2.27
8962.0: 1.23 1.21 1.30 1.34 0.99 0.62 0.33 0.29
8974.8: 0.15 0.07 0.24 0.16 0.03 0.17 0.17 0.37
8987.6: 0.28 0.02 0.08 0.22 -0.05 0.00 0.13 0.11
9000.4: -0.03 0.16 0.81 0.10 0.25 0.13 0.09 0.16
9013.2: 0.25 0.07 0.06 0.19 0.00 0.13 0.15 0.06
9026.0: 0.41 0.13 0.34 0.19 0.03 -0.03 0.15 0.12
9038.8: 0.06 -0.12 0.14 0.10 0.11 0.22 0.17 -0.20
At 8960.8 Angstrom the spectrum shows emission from [O II]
